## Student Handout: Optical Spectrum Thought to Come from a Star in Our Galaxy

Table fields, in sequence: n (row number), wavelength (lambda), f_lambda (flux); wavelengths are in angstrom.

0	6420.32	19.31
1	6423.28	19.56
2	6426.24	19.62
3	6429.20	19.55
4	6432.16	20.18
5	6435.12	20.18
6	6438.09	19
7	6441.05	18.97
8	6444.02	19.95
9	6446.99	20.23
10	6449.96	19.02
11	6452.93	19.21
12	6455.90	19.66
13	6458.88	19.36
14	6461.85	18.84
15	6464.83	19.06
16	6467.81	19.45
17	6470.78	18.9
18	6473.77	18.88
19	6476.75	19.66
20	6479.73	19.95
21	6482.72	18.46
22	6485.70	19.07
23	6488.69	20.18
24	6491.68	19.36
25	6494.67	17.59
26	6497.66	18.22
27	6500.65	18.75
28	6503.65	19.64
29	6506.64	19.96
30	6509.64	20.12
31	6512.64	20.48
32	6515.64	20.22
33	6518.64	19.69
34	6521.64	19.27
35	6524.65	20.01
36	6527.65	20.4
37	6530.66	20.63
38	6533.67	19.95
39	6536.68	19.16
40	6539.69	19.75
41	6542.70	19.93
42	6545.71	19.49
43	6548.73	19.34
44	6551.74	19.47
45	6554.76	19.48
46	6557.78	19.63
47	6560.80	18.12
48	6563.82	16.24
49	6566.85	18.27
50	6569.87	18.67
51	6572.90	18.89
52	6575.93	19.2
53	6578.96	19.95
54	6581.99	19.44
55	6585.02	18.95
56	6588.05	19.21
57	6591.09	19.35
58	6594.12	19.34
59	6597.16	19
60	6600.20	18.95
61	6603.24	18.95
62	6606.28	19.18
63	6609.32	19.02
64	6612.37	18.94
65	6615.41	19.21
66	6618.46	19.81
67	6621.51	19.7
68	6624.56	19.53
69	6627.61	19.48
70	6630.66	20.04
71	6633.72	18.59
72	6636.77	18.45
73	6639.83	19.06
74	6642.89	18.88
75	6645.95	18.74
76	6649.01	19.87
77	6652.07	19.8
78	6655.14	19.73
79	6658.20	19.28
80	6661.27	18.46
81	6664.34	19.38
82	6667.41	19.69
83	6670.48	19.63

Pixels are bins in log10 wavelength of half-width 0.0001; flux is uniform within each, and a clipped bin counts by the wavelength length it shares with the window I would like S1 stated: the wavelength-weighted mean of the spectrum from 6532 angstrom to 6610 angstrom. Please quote 19.1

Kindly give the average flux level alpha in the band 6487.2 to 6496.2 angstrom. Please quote 19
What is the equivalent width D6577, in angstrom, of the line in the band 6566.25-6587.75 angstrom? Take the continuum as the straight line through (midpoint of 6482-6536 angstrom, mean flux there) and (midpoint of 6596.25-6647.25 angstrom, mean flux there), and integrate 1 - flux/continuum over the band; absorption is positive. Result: 0.2 angstrom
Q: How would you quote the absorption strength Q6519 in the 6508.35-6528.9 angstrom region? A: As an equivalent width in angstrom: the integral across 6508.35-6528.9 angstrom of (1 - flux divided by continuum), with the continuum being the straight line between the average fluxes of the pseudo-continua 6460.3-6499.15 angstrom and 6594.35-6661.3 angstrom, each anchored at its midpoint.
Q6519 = -1.0 angstrom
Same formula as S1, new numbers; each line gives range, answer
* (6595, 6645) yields 19.2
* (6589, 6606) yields 19.1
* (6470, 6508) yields 19.1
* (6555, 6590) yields 18.8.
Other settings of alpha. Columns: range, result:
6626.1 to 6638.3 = 19.1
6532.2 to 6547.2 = 19.7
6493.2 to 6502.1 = 18.2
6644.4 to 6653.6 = 19.5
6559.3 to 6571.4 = 17.8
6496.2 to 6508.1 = 19.1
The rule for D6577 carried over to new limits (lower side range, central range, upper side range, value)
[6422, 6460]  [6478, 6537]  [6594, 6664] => -0.4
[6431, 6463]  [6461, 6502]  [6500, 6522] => 1.4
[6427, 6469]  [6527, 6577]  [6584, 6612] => 0.1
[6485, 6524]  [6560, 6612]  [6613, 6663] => 1.3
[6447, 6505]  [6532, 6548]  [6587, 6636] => -0.4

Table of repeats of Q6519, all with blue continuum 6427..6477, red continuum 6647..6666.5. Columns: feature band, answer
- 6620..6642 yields 0.2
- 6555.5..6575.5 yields 1.0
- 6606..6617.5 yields 0.2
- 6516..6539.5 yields -0.6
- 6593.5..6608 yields 0.3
